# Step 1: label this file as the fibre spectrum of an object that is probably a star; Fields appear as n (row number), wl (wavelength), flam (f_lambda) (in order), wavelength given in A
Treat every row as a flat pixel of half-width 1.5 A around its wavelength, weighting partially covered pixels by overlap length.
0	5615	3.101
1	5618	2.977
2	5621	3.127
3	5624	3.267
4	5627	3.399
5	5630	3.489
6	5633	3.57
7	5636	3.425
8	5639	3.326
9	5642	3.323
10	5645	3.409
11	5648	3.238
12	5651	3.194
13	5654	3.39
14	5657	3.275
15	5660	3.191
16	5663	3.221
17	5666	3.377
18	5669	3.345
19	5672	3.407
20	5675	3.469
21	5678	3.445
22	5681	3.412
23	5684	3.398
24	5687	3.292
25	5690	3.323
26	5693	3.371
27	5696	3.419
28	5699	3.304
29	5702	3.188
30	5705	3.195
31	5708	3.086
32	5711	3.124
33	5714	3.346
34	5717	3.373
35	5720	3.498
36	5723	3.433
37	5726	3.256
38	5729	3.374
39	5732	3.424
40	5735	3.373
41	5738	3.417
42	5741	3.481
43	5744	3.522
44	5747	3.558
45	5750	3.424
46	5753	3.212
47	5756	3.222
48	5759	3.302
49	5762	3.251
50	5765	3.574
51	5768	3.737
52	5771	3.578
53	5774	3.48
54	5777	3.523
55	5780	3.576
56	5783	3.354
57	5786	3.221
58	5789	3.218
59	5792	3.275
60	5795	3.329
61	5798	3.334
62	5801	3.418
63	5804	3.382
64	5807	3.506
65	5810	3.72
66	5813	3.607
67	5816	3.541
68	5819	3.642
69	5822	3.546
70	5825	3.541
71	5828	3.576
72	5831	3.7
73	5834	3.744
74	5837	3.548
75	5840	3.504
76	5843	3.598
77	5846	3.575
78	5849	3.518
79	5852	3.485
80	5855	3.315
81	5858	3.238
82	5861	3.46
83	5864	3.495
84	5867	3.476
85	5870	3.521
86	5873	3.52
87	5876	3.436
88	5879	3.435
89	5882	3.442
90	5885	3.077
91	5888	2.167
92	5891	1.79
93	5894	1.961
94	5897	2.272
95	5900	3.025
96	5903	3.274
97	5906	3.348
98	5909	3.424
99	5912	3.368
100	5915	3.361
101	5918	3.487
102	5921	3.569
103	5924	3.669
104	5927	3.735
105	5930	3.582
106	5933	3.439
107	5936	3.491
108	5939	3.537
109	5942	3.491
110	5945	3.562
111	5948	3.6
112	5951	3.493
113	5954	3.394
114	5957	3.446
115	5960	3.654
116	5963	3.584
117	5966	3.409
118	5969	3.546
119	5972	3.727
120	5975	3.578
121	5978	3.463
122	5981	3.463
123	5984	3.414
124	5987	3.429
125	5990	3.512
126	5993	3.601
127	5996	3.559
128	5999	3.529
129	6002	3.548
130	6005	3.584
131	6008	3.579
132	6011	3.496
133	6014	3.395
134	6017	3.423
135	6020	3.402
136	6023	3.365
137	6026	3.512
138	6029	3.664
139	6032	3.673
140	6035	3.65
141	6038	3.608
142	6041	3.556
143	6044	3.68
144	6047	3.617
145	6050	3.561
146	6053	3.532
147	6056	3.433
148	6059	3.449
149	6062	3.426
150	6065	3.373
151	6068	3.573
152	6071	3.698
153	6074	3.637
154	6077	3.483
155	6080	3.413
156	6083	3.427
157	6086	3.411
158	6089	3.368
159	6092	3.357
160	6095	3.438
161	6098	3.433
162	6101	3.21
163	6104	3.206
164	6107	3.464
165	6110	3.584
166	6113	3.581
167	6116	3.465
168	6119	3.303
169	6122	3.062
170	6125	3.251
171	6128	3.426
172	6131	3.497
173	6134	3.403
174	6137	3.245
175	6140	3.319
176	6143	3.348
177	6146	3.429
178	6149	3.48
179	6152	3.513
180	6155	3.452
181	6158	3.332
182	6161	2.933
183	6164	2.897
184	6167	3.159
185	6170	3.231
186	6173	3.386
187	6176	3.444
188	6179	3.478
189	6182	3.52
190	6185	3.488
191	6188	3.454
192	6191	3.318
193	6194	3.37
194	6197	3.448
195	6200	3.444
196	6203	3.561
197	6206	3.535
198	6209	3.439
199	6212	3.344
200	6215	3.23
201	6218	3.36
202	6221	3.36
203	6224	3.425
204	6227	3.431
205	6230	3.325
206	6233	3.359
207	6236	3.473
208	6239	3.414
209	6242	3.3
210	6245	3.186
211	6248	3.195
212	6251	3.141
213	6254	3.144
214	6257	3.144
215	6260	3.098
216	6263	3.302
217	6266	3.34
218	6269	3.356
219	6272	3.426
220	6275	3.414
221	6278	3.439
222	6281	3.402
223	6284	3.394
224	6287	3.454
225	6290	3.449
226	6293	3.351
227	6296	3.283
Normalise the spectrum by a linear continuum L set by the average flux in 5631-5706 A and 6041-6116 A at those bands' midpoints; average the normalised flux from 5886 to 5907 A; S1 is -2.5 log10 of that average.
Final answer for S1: 0.32 mag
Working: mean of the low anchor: 3.34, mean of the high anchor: 3.47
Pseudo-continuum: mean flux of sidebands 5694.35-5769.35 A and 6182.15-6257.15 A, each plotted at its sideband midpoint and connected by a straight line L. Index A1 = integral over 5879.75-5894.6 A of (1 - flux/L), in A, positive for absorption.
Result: 3.5 A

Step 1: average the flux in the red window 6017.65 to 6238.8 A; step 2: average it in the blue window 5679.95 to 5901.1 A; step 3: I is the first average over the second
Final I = 1.02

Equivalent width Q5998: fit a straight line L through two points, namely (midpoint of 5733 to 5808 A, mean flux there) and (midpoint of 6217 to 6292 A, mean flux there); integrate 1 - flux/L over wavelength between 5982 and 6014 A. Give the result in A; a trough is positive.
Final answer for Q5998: -1.37 A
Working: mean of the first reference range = 3.41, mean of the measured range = 3.52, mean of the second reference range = 3.33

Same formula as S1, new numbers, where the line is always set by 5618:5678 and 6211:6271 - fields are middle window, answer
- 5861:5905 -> 0.11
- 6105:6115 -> -0.07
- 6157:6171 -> 0.07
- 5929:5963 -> -0.06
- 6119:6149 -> -0.01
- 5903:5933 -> -0.06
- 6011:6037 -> -0.06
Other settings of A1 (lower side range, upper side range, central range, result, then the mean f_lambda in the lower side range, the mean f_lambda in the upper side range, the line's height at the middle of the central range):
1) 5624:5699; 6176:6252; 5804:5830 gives -1.61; 3.36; 3.39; 3.37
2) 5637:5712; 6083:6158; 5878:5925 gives 4.46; 3.31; 3.38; 3.35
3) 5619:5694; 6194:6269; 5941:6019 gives -4.18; 3.34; 3.33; 3.34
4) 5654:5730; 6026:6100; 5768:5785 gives -0.73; 3.33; 3.52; 3.37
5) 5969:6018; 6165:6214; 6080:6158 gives 1.38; 3.52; 3.41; 3.45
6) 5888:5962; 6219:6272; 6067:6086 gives -1.41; 3.27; 3.3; 3.28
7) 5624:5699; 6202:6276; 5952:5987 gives -1.76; 3.36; 3.33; 3.34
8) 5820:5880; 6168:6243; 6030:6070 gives -1.16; 3.51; 3.4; 3.45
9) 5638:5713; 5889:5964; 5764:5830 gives -3.70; 3.31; 3.29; 3.3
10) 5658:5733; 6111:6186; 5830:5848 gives -1.46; 3.33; 3.35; 3.34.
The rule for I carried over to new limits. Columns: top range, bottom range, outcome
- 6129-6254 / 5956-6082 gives 0.95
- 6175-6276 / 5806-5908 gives 1.01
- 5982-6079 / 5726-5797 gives 1.04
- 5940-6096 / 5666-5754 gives 1.05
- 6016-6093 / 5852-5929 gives 1.10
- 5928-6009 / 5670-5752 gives 1.05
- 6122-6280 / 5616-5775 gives 1.00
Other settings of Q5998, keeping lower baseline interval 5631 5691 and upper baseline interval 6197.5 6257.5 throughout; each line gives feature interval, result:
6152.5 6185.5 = 0.4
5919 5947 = -1.8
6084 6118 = -0.6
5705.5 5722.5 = 0.3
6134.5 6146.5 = 0.0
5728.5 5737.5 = -0.1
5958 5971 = -0.8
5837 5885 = -1.5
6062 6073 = -0.6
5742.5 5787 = -1.1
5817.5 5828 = -0.7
